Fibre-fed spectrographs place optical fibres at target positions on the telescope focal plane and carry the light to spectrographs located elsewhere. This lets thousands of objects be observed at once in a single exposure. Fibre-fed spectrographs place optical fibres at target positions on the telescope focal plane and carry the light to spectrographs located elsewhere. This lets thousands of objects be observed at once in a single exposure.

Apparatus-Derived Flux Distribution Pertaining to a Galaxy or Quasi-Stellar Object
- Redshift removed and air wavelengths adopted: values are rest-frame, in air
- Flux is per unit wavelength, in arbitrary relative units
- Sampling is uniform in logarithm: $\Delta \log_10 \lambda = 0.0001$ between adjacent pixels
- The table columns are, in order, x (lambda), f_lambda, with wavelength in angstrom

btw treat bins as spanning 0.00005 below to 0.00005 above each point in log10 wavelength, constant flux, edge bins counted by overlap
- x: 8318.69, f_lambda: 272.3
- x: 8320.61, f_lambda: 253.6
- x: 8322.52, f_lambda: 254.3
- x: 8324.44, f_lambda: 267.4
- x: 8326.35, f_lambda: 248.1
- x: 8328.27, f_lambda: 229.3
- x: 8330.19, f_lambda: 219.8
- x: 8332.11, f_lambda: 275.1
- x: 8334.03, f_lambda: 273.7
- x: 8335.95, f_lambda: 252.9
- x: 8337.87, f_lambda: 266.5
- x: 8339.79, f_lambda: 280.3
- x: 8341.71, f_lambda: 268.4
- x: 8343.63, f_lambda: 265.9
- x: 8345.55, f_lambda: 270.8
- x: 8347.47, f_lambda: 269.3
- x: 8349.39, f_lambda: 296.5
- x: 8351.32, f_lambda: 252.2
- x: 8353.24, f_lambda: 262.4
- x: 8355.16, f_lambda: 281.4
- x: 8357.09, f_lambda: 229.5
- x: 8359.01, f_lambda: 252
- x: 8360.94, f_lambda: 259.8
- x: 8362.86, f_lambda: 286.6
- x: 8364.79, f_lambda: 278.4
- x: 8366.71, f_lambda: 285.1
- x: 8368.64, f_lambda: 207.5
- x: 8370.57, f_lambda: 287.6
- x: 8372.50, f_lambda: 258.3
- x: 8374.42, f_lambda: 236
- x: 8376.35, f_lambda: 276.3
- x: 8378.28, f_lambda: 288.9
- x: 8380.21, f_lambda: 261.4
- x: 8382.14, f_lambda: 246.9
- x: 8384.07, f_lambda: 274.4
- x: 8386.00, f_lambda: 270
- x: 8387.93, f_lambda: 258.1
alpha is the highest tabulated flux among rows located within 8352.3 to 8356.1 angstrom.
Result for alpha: 281.4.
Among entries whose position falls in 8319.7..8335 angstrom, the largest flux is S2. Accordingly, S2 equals 275.1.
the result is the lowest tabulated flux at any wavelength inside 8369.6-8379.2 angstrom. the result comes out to 236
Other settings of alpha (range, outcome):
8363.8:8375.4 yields 287.6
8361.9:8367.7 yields 286.6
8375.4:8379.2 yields 288.9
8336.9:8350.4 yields 296.5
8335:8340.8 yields 280.3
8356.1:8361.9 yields 259.8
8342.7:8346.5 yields 270.8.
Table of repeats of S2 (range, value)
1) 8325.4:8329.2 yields 248.1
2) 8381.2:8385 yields 274.4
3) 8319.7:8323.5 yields 254.3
